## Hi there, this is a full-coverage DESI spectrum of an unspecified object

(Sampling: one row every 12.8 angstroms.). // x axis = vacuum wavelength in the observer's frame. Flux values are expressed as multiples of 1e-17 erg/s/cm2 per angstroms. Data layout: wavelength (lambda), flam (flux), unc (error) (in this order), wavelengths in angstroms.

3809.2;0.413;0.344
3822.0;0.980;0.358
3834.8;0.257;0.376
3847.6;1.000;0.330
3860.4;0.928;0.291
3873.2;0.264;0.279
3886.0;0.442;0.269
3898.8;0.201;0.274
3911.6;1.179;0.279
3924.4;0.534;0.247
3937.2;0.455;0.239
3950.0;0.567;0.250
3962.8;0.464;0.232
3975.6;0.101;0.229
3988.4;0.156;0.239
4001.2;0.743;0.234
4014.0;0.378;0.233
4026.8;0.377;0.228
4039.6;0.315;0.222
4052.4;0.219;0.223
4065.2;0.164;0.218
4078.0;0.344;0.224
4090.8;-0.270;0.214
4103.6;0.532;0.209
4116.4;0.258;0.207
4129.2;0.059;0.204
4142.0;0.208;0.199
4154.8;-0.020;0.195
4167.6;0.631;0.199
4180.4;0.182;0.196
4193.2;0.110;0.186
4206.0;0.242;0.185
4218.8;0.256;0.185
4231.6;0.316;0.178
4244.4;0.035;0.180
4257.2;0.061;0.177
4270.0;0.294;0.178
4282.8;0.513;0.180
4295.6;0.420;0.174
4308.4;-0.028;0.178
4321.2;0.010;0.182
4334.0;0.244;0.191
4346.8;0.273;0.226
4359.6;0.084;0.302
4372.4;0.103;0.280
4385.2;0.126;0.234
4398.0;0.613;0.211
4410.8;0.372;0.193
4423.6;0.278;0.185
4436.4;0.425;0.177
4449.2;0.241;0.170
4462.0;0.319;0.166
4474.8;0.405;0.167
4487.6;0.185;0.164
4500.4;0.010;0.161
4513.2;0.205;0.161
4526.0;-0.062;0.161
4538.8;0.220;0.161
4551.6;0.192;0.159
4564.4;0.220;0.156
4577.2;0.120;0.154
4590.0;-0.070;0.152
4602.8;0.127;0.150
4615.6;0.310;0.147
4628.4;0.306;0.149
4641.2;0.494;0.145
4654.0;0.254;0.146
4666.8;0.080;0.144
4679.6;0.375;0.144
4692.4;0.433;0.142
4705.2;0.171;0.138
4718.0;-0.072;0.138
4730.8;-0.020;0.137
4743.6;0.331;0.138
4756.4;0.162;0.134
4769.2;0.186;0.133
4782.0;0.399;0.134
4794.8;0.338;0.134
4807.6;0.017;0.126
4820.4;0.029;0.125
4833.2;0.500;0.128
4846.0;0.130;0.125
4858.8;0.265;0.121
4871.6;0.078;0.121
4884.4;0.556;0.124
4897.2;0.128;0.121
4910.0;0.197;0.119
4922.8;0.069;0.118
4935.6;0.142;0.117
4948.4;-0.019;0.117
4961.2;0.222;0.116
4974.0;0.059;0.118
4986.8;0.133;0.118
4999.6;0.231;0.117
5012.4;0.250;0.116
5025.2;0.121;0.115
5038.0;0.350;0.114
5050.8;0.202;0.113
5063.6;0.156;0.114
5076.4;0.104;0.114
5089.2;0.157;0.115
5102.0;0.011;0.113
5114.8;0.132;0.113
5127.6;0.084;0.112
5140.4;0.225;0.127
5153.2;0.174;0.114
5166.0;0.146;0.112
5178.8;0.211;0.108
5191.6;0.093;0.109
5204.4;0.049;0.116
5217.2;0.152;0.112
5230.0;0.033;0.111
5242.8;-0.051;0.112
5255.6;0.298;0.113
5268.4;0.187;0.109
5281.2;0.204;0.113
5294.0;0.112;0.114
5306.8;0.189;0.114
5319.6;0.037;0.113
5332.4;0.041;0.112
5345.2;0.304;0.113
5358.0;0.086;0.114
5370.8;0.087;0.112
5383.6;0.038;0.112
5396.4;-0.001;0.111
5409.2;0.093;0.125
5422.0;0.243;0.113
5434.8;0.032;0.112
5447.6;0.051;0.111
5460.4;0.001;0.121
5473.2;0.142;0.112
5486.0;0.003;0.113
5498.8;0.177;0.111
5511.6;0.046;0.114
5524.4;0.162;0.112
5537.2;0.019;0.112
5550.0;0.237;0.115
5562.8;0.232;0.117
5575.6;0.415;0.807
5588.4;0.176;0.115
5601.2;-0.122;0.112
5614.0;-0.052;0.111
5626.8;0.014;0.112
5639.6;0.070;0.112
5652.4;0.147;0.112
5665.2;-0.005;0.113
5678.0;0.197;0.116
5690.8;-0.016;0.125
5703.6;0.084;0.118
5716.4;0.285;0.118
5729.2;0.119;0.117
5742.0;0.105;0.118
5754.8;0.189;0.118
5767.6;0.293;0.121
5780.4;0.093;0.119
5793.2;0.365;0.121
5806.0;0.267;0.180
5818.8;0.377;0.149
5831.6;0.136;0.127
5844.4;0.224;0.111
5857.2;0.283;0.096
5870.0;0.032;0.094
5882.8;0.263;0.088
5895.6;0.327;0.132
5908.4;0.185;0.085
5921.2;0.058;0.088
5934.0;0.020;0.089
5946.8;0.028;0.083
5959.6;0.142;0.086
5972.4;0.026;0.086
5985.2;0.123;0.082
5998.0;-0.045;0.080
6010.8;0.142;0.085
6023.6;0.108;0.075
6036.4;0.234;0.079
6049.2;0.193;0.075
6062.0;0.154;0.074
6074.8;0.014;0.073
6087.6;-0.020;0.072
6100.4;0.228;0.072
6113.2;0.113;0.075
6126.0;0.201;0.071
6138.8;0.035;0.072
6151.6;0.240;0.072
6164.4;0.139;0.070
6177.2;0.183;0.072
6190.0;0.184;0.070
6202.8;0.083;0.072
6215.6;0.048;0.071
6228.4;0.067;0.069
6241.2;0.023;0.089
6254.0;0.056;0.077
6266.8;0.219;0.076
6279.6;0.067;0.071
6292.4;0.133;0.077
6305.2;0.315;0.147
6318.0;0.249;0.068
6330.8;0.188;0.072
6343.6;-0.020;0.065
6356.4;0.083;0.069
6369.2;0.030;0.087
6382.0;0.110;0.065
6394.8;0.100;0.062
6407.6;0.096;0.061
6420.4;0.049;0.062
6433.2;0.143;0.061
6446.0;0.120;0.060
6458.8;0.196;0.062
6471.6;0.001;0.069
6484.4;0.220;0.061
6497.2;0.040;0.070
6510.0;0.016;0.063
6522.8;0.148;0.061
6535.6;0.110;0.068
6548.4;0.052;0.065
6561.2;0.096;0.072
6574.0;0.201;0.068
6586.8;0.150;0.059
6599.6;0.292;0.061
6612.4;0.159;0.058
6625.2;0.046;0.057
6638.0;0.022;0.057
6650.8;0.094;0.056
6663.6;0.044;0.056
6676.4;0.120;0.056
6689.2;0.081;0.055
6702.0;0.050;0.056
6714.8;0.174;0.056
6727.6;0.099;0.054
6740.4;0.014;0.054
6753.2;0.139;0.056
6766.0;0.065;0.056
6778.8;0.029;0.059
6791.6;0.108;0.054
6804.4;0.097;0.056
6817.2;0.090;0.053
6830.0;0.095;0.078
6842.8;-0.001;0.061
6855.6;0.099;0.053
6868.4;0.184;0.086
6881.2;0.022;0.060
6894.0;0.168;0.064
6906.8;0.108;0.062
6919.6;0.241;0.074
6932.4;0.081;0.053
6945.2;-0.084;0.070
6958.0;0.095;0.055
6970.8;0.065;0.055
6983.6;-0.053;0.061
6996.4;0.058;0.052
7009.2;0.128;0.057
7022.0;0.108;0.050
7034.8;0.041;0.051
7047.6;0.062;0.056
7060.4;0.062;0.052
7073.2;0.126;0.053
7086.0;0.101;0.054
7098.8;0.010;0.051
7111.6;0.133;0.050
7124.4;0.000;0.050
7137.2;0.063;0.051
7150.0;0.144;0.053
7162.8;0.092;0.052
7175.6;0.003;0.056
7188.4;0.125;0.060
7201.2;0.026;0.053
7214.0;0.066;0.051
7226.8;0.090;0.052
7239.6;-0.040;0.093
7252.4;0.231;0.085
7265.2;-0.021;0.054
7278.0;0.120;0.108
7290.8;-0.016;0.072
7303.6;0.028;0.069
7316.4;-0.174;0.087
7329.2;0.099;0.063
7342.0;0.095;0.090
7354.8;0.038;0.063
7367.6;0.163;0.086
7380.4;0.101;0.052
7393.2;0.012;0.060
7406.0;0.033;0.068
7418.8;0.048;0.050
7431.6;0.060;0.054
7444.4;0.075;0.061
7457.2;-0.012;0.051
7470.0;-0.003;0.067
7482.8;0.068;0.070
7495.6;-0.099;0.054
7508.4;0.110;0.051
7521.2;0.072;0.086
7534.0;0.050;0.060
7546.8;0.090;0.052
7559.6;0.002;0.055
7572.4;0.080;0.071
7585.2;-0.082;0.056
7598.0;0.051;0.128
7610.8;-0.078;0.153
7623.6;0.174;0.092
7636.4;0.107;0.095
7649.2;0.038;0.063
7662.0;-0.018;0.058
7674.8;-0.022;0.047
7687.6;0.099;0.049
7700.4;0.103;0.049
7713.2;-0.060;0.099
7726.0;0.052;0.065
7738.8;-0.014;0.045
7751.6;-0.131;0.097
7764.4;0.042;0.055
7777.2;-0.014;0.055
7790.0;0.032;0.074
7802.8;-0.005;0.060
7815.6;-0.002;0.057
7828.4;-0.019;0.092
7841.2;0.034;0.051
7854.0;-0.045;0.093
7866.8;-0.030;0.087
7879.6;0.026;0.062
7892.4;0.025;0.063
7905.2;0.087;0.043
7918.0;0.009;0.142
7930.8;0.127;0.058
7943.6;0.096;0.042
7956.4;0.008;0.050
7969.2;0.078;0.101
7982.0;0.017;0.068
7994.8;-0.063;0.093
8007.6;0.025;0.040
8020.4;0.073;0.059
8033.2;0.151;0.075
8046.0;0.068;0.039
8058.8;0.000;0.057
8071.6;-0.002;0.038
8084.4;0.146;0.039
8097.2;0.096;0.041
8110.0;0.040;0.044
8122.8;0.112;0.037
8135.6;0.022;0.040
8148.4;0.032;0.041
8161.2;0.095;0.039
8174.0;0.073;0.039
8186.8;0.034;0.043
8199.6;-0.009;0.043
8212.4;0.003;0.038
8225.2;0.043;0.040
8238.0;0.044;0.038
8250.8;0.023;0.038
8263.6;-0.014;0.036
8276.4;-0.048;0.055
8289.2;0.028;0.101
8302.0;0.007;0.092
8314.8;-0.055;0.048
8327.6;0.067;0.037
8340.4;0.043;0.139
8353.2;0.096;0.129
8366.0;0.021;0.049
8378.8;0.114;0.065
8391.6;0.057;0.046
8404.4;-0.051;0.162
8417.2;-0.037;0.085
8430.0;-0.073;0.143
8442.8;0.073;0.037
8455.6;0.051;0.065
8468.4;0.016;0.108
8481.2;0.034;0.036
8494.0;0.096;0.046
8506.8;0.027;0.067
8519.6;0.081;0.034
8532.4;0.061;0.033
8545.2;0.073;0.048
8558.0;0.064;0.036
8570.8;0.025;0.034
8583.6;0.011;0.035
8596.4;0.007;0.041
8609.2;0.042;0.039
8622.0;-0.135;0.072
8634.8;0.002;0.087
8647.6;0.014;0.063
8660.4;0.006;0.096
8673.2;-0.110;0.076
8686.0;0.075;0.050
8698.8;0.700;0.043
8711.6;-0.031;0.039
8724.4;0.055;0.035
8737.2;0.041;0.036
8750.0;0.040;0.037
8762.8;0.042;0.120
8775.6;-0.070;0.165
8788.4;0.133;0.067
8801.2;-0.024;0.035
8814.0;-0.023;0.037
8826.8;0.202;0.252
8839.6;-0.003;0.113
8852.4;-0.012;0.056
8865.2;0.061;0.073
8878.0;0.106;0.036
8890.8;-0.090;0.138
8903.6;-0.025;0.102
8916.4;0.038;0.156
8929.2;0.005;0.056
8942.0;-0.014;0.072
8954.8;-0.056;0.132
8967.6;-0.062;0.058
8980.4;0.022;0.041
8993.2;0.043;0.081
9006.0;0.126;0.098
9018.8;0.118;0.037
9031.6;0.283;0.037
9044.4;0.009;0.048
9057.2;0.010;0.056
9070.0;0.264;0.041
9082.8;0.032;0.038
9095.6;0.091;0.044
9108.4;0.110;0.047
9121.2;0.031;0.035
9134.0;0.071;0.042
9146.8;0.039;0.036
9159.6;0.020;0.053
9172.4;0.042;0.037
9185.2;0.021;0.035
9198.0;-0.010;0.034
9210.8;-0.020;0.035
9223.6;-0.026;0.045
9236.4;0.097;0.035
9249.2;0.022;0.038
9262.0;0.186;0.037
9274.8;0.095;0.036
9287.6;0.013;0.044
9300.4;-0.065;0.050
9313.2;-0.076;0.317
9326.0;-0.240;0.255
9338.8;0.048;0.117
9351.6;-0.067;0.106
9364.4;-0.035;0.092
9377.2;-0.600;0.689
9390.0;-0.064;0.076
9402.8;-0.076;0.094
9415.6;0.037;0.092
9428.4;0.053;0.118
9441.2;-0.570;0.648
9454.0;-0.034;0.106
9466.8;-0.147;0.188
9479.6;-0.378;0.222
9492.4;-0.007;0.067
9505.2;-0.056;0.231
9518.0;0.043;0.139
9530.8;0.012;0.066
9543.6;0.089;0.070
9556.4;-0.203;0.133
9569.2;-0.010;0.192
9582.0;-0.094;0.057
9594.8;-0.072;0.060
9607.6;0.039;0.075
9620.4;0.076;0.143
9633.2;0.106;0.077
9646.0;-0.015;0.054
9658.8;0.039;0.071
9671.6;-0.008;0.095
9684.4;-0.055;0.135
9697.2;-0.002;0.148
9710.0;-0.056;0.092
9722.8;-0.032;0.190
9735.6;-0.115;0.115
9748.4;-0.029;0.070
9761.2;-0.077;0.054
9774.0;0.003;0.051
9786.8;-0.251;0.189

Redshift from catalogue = 1.333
